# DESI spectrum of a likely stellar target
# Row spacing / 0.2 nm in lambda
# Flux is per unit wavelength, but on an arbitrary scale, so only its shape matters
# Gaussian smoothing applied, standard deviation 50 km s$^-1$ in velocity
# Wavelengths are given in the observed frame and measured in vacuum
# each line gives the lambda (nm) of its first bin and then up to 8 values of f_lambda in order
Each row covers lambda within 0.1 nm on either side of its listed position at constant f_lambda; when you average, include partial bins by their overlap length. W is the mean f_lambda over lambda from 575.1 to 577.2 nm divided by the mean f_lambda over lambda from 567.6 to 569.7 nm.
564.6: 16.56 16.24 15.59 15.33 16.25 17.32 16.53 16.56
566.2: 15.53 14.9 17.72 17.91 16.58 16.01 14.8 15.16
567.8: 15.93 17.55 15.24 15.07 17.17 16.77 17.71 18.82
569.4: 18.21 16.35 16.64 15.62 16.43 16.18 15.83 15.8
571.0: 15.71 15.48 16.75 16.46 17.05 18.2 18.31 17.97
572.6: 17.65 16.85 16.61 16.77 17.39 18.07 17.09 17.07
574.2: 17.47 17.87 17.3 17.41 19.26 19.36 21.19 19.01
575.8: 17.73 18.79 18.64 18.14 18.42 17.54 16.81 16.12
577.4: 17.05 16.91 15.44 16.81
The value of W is 1.10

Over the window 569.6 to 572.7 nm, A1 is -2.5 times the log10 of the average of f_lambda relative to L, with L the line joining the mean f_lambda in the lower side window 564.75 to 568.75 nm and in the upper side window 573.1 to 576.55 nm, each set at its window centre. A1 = 0.04 mag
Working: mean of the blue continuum 16.2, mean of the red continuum 18.2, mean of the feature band 16.7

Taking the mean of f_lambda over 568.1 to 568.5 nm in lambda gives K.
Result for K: 15.2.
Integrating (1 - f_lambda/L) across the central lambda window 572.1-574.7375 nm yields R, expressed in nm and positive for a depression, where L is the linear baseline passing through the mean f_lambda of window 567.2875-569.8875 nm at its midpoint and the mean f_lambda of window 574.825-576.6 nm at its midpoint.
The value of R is 0.11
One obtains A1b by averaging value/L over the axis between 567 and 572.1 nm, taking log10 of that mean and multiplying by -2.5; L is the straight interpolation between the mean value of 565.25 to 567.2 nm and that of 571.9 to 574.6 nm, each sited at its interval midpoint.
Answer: 0.03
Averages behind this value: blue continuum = 16.5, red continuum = 17.5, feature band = 16.4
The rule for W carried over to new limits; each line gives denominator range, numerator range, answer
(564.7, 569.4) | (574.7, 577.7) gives 1.11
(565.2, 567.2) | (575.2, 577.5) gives 1.10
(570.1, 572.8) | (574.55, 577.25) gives 1.09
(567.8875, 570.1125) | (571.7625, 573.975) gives 1.04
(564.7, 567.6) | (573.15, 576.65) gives 1.12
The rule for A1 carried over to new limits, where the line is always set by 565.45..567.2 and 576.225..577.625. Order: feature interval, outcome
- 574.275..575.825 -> -0.09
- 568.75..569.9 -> -0.04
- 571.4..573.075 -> -0.02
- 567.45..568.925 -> 0.04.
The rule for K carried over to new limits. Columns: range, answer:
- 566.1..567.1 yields 16.5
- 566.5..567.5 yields 16.6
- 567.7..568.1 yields 16.7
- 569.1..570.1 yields 17.1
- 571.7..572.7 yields 17.8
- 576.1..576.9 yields 18.2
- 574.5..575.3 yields 18.3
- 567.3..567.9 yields 15.3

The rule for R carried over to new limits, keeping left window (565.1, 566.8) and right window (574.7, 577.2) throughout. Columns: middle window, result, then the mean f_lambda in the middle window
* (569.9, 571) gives 0.09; 15.9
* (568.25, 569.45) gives -0.01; 17.2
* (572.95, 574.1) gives 0.05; 17.2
